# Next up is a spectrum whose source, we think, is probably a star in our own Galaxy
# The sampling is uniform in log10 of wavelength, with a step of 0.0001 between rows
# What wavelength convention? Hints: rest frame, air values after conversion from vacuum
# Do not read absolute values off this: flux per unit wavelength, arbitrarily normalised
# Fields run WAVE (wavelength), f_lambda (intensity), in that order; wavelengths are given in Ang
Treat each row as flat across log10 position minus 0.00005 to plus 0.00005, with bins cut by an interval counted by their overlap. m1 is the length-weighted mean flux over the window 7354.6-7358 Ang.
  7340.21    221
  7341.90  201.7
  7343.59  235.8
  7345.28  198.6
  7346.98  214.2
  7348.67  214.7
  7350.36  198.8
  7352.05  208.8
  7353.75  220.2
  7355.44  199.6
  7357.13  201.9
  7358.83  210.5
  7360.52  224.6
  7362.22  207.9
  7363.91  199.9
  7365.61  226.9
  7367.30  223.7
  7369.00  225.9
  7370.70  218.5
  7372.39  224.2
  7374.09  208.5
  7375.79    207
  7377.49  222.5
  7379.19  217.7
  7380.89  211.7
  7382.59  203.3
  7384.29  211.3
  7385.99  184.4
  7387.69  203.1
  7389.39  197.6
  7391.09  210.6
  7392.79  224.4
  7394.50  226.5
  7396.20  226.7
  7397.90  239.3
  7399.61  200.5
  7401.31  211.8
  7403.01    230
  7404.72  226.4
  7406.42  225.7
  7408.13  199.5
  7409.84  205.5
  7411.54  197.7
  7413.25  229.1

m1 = 201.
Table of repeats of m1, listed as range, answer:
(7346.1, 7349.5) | 214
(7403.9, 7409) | 217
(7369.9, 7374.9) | 217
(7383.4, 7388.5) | 200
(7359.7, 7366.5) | 215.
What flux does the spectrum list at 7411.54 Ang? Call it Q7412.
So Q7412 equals 197.7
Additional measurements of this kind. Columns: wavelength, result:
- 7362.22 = 207.9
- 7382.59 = 203.3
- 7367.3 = 223.7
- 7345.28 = 198.6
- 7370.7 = 218.5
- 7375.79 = 207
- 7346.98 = 214.2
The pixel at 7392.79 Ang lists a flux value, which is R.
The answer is 224.4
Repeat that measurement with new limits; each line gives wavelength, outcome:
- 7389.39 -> 197.6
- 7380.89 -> 211.7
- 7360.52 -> 224.6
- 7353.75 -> 220.2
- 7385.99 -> 184.4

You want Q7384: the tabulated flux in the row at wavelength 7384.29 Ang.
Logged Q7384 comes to 211.3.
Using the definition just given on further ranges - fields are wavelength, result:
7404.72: 226.4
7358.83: 210.5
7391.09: 210.6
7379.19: 217.7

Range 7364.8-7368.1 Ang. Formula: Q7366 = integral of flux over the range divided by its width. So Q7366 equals 226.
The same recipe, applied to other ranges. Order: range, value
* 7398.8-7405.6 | 218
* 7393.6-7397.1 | 227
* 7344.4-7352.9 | 207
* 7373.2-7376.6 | 208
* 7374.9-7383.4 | 212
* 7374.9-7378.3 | 214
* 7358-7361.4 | 217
